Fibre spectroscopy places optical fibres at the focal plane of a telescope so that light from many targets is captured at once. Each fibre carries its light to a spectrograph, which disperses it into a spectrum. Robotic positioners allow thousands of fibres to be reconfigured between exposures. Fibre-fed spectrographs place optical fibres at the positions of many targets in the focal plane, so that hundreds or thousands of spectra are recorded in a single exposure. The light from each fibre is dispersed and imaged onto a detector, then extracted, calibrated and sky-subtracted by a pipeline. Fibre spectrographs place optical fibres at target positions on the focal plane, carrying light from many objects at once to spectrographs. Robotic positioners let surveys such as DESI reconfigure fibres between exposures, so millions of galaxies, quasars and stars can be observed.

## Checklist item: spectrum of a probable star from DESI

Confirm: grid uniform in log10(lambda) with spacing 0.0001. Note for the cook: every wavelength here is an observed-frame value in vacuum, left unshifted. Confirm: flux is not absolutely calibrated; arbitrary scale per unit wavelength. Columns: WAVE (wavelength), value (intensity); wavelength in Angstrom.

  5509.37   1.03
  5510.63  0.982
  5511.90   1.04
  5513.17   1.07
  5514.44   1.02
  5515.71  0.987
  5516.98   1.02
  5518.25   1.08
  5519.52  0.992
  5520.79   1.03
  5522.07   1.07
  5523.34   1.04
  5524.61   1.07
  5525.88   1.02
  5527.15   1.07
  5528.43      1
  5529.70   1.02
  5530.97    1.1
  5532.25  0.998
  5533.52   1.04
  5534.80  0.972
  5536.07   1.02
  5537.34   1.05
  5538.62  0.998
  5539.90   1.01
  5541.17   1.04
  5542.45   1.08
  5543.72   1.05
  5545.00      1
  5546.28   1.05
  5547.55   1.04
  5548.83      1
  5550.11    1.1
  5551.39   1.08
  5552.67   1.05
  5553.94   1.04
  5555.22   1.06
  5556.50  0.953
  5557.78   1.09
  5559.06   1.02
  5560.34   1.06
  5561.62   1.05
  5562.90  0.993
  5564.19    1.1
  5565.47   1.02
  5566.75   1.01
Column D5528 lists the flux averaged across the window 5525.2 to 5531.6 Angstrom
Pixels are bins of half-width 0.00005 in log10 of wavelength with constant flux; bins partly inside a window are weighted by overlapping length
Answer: 1.04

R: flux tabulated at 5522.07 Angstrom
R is 1.07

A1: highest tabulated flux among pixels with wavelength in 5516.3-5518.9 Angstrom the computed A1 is 1.08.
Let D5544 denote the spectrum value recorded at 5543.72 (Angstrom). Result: 1.05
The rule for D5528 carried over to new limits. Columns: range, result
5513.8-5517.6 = 1.01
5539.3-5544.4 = 1.05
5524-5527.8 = 1.05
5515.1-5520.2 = 1.02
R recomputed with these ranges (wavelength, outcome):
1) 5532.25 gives 0.998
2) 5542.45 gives 1.08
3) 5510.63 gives 0.982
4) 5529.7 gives 1.02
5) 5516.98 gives 1.02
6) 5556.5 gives 0.953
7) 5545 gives 1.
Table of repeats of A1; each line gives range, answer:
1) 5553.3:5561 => 1.09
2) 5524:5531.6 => 1.1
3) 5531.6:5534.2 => 1.04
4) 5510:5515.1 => 1.07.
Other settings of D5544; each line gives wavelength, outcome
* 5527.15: 1.07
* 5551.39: 1.08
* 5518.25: 1.08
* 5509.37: 1.03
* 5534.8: 0.972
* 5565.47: 1.02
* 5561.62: 1.05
